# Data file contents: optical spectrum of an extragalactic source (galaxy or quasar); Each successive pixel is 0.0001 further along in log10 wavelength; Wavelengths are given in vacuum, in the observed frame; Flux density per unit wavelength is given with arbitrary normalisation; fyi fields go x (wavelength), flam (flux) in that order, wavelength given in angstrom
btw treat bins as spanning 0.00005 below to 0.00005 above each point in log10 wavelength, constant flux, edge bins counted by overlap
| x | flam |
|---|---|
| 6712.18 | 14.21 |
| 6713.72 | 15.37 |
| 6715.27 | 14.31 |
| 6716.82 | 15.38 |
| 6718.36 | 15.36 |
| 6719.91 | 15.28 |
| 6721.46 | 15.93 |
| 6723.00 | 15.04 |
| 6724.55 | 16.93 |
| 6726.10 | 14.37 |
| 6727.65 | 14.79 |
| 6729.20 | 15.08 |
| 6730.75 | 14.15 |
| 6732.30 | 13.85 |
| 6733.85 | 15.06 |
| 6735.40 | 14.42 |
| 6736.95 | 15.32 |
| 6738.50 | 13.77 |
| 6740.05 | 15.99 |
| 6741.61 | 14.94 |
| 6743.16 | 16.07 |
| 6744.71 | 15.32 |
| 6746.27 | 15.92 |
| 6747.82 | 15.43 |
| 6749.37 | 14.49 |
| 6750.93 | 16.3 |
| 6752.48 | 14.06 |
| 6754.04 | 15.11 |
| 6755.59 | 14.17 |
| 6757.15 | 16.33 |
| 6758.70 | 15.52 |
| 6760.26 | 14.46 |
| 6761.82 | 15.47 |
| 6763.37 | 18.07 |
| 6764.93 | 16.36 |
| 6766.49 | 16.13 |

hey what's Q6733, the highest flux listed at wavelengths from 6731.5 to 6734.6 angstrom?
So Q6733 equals 15.06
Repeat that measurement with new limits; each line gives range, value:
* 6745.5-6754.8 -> 16.3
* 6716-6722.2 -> 15.93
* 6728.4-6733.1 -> 15.08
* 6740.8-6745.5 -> 16.07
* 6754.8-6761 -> 16.33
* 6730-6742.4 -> 15.99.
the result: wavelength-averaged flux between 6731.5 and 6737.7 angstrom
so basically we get 14.7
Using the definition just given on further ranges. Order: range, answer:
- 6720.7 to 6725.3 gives 16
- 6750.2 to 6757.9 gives 15.2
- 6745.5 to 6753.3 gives 15.2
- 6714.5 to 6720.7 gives 15.1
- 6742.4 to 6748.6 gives 15.7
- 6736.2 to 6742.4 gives 15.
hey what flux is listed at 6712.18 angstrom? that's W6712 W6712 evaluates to 14.21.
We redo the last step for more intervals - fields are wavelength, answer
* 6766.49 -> 16.13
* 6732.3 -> 13.85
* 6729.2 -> 15.08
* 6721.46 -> 15.93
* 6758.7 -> 15.52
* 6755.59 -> 14.17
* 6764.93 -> 16.36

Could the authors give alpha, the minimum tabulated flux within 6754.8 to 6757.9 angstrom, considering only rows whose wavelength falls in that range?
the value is 14.17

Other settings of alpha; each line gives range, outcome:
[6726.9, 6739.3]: 13.77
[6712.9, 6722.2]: 14.31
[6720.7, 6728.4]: 14.37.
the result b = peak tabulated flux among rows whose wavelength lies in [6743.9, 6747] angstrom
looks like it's 15.92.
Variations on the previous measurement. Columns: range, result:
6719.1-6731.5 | 16.93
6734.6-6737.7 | 15.32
